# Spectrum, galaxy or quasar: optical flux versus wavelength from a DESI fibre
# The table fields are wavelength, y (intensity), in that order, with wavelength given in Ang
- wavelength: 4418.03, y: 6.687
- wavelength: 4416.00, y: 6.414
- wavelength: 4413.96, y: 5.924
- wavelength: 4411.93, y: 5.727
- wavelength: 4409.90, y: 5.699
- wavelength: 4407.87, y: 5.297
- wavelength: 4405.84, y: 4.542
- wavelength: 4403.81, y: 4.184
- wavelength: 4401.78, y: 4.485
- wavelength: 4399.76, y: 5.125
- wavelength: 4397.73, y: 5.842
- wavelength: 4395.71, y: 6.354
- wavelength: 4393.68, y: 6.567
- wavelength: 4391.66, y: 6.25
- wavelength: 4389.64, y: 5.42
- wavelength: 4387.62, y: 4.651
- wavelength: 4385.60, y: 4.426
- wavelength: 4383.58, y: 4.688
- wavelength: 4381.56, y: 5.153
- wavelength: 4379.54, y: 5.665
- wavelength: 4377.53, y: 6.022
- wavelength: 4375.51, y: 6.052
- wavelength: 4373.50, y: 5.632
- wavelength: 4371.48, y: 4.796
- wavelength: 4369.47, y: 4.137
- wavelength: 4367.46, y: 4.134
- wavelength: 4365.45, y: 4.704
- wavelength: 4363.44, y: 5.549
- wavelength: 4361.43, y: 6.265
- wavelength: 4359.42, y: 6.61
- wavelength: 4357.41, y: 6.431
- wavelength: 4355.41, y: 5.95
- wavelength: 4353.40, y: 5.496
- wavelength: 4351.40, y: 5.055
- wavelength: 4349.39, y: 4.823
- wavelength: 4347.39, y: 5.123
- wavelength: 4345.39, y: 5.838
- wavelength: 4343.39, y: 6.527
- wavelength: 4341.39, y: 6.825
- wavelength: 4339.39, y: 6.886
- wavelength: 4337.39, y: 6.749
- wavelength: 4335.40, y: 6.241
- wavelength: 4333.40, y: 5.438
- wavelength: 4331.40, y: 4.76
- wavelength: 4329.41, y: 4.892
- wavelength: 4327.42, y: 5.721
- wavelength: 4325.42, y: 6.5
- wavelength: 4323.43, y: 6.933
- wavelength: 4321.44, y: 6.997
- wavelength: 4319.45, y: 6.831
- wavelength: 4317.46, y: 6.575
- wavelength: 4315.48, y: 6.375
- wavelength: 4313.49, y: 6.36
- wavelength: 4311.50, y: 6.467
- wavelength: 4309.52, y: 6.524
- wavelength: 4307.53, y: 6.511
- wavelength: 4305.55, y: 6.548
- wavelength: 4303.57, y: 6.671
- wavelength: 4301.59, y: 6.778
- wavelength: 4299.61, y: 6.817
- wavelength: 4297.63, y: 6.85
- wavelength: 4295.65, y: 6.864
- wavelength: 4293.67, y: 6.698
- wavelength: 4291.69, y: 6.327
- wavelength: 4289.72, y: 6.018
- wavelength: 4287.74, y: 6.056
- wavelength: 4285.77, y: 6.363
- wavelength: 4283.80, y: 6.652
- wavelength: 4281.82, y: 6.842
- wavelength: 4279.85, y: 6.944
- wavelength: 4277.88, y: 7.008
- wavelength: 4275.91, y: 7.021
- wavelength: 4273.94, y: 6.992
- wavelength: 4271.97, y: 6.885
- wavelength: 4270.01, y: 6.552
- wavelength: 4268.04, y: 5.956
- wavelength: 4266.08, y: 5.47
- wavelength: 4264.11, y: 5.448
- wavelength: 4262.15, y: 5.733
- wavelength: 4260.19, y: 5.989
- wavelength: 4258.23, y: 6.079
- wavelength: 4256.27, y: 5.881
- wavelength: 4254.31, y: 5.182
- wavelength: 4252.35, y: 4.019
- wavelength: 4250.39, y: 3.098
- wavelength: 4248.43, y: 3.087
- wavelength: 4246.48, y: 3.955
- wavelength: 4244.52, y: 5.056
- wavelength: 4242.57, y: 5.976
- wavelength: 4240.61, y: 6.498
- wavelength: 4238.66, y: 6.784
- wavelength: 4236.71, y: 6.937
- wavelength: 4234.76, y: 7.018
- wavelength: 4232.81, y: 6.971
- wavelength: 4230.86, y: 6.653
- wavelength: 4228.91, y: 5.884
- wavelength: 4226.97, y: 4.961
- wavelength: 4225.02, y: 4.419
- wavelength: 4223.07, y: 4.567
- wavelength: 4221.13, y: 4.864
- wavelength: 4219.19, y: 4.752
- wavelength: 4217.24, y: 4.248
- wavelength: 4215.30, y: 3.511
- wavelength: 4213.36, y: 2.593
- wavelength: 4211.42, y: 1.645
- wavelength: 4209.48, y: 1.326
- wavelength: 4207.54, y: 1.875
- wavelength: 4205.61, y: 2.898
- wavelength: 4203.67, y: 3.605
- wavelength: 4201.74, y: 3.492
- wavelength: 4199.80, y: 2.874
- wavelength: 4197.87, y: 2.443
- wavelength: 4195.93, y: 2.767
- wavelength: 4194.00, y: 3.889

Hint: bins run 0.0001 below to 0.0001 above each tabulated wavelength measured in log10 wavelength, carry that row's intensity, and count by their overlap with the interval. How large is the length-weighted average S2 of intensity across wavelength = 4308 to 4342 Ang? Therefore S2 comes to 6.29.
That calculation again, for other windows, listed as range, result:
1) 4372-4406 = 5.37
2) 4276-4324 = 6.63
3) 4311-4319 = 6.47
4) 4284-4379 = 6.06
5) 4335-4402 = 5.61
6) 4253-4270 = 5.73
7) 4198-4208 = 2.96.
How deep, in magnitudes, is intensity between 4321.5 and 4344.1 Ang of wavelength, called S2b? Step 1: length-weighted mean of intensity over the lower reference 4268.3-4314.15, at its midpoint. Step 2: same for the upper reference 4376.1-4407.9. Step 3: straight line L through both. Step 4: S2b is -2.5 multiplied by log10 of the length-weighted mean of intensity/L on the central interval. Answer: -0.015 mag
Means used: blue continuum 6.63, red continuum 5.3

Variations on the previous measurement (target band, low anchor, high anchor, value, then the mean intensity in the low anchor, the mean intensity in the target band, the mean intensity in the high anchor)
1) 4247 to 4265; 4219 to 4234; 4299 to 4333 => 0.17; 5.44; 4.92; 6.35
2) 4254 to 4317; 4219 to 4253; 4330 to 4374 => -0.18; 5.33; 6.42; 5.63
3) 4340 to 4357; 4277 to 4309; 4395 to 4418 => 0.05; 6.62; 5.76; 5.46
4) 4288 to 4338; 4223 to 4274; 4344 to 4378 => -0.15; 5.63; 6.37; 5.45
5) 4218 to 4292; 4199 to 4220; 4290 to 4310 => -0.23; 2.97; 5.81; 6.64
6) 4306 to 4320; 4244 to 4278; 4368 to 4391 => -0.22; 5.49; 6.51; 5.15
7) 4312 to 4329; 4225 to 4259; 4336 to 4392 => -0.17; 5.49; 6.48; 5.56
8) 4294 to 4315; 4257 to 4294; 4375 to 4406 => -0.09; 6.36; 6.63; 5.35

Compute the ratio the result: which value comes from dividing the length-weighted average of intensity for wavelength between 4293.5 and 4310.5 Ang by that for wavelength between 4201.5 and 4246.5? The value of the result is 1.4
